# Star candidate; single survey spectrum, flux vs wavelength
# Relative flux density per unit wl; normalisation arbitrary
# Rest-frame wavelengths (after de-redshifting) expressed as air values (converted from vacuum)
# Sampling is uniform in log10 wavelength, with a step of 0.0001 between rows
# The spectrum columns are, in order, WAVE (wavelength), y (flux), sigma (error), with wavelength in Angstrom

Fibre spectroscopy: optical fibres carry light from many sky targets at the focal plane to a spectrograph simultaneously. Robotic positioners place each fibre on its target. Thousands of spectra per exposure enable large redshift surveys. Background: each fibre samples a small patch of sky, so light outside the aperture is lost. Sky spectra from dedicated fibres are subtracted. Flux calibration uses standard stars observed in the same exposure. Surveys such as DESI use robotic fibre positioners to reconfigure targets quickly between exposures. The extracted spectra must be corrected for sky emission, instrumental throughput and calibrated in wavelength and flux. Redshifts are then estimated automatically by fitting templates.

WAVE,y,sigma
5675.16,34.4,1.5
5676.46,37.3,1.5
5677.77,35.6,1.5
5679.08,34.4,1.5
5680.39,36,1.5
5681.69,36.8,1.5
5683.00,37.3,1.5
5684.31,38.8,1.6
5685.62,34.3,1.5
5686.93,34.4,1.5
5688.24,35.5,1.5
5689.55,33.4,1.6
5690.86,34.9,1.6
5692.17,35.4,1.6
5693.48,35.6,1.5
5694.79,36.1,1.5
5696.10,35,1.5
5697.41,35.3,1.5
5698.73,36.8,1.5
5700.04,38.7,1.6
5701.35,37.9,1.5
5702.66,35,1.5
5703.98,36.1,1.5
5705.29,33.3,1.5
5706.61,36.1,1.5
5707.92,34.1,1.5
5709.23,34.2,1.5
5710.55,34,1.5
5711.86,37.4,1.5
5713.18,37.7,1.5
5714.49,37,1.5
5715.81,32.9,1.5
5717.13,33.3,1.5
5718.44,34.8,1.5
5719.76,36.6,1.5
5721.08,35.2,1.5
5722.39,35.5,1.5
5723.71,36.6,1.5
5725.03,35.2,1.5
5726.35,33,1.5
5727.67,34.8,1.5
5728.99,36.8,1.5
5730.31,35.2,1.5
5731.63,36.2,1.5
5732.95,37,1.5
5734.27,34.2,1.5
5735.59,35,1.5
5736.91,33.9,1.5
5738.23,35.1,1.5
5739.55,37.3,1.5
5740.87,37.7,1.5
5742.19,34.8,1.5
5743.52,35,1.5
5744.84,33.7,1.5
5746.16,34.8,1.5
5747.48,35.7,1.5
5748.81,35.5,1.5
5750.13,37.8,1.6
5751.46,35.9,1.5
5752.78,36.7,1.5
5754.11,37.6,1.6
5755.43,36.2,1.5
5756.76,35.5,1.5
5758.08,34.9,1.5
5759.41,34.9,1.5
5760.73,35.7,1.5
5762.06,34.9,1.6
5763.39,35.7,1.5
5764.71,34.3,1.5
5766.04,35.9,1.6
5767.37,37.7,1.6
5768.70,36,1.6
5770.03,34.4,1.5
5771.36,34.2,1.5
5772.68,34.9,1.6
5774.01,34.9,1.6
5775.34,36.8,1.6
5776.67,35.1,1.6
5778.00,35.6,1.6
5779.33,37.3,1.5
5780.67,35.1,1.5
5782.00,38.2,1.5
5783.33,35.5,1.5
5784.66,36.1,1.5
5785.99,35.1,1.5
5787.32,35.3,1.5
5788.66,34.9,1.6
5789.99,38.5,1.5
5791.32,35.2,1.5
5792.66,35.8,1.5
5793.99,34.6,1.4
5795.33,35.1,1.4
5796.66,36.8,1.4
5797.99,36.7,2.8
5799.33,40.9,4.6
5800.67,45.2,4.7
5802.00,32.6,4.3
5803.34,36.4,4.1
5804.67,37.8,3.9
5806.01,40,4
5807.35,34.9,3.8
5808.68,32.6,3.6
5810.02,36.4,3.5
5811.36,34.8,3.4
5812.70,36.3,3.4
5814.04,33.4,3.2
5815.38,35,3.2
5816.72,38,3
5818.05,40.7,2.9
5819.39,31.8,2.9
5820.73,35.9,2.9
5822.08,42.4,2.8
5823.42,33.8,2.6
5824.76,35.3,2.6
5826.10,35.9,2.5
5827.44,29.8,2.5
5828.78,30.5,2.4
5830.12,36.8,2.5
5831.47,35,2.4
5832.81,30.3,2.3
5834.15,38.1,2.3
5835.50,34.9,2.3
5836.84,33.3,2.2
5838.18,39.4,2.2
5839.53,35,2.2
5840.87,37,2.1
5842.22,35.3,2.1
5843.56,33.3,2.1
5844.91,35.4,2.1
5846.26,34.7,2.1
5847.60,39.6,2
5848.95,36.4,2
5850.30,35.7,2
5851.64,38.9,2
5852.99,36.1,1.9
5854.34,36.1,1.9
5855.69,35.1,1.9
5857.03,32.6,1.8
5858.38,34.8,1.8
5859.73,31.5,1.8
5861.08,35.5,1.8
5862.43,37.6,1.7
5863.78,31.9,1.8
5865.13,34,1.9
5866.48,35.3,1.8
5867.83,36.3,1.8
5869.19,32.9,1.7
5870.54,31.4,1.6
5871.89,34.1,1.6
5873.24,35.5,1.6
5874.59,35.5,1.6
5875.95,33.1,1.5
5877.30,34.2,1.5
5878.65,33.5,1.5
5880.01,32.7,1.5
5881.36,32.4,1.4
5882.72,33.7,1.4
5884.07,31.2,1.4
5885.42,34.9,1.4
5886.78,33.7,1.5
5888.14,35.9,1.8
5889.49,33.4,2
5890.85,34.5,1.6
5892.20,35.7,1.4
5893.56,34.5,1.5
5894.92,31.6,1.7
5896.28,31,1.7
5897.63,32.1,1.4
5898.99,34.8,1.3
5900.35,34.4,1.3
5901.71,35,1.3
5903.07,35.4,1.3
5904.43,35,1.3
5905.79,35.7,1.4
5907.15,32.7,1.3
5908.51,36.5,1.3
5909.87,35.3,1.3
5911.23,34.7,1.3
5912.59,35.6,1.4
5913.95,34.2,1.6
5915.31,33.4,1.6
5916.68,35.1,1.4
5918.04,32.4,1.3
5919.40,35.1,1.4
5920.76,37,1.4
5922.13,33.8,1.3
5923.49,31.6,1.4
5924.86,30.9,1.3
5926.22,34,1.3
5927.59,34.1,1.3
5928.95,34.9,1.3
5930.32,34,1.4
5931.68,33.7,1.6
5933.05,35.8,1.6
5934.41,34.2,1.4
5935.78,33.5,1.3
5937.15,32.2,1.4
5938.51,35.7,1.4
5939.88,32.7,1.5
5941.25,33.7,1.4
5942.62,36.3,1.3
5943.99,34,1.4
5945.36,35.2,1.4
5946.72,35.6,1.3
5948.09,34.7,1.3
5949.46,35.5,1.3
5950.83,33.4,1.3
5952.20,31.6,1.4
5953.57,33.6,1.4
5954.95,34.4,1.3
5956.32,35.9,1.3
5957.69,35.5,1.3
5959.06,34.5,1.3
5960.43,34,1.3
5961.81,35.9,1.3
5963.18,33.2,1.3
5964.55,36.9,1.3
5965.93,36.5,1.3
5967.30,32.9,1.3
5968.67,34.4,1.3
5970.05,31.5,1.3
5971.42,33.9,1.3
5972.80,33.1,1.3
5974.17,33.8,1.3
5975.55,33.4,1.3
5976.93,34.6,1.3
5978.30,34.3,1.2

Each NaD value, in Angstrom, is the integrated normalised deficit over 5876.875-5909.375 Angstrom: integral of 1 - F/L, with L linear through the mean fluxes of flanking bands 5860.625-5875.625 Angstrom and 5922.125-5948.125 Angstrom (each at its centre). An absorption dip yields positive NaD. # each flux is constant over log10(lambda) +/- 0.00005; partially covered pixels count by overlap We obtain 0.3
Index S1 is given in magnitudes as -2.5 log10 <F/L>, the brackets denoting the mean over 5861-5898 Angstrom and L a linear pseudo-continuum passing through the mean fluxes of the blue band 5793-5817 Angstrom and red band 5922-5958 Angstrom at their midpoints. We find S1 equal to 0.04 mag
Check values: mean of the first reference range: 36.5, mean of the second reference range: 34.1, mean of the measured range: 33.8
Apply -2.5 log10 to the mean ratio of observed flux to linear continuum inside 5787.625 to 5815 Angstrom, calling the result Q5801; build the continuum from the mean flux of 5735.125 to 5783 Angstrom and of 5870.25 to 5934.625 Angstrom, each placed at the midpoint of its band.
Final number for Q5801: -0.04 mag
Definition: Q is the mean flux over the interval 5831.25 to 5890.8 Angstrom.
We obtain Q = 34.7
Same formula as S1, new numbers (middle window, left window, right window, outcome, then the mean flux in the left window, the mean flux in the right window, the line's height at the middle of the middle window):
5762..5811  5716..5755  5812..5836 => -0.025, 35.5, 35.2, 35.3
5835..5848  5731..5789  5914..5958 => -0.024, 35.7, 34.2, 35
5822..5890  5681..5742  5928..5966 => 0.008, 35.6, 34.5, 34.9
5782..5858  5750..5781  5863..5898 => -0.035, 35.7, 33.7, 34.8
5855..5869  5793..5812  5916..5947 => 0.036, 36.8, 34.1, 35.6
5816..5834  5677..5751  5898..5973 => -0.007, 35.5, 34.4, 34.9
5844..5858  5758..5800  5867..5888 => -0.052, 35.9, 33.7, 34.3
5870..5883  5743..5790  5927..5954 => 0.036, 35.7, 34.2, 34.8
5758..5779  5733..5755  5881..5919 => 0.002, 35.7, 34.1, 35.5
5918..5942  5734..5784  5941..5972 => 0.024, 35.7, 34.5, 34.7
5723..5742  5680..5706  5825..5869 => 0.002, 35.8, 35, 35.6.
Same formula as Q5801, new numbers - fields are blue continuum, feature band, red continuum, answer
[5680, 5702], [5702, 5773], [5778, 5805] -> 0.026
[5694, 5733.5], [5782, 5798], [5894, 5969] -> -0.023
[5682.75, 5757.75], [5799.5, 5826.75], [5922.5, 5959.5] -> -0.047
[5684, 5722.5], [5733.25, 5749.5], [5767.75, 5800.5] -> 0.015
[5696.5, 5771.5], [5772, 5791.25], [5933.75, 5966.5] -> -0.018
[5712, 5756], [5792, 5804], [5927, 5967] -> -0.055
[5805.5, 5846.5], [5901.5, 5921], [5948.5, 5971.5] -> -0.004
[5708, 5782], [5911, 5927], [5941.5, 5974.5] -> 0.021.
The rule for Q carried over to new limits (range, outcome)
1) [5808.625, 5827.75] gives 35.7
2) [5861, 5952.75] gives 34.1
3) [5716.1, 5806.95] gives 35.9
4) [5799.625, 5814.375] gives 36.6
